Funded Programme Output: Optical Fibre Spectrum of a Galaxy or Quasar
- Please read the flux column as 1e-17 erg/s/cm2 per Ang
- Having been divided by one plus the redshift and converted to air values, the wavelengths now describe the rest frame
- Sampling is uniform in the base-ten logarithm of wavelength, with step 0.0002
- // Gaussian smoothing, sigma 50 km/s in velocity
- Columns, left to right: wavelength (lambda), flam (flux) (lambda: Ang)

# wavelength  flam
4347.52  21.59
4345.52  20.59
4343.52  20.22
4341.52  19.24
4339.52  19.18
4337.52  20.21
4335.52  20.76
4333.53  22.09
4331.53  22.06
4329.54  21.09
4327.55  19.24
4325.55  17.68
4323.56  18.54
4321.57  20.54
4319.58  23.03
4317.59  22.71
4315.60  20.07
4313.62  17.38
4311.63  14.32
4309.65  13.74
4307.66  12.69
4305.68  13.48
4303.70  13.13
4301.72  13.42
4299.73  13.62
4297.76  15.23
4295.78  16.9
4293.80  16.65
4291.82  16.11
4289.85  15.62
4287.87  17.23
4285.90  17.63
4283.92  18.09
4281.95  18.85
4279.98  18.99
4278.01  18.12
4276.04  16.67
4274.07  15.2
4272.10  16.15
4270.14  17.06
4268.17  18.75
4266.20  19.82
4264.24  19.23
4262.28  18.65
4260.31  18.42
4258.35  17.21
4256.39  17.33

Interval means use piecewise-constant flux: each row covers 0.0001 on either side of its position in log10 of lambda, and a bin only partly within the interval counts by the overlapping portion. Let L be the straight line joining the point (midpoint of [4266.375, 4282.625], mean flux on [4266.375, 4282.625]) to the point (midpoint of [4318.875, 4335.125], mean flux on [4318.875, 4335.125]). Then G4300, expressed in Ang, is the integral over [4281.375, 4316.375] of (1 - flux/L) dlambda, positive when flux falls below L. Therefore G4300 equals 5.9 Ang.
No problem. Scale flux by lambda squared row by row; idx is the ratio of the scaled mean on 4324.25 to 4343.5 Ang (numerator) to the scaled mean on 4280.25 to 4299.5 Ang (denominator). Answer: 1.2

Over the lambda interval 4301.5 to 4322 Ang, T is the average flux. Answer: 16.8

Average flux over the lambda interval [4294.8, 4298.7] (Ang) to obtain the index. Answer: 16.1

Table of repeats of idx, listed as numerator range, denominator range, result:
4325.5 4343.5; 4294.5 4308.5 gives 1.46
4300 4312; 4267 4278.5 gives 0.80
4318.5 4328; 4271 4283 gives 1.17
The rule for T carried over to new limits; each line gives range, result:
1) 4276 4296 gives 17.4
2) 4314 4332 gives 20.4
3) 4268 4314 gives 16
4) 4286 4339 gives 17.6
